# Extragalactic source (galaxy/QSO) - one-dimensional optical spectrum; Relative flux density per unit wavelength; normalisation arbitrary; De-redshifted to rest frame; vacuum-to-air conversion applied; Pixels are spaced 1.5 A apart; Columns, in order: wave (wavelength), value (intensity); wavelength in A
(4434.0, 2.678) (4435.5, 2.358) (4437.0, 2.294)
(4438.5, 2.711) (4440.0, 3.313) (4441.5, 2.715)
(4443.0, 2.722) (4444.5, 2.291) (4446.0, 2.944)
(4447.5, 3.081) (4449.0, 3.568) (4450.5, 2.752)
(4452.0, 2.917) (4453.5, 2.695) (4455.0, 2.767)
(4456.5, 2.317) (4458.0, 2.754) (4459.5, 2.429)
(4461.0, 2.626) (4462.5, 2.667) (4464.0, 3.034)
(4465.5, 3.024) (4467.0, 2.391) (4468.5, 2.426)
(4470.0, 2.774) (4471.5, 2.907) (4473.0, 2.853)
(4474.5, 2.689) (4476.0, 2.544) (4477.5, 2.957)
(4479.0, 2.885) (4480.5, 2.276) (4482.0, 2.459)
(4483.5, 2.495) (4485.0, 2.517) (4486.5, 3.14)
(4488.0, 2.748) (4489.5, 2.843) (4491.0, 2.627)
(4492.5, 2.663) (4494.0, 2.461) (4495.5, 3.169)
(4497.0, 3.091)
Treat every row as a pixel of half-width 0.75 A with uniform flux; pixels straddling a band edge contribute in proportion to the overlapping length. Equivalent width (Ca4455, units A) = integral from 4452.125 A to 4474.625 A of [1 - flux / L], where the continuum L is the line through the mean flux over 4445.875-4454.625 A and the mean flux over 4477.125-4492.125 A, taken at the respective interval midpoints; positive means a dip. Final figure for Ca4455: 1.4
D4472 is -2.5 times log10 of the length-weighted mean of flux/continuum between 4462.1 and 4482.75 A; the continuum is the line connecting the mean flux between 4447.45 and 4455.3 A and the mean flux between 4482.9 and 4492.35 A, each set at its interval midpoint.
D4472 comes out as 0.05 mag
